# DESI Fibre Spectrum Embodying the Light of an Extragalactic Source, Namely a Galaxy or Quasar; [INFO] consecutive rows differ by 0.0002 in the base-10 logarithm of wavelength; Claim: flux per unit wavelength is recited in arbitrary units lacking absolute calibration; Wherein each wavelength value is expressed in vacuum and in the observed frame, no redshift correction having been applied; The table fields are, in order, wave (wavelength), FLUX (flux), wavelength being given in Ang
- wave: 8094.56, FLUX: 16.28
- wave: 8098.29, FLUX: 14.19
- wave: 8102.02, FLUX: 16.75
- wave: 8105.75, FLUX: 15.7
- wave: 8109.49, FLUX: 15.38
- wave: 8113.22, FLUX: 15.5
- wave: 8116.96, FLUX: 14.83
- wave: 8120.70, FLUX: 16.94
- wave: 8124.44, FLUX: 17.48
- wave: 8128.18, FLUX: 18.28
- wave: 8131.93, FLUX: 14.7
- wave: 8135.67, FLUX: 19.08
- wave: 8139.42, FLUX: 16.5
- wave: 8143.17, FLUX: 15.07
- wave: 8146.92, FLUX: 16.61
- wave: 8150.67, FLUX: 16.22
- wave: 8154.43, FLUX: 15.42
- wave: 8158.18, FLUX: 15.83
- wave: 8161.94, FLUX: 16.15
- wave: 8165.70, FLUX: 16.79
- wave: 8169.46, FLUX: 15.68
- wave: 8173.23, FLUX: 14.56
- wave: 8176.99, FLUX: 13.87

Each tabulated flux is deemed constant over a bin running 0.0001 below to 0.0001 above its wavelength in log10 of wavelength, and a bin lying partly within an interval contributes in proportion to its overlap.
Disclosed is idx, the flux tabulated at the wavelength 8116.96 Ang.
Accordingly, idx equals 14.83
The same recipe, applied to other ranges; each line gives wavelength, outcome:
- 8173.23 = 14.56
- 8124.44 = 17.48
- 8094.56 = 16.28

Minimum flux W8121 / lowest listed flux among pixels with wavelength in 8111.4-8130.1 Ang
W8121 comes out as 14.83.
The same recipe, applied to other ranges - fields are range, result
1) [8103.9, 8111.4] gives 15.38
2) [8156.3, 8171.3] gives 15.68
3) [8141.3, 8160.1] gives 15.07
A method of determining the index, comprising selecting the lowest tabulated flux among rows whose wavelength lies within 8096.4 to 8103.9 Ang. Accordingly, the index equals 14.19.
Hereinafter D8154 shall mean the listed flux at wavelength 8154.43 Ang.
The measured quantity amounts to 15.42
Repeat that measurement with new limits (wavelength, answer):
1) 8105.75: 15.7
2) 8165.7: 16.79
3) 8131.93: 14.7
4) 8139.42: 16.5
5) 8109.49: 15.38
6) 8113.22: 15.5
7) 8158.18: 15.83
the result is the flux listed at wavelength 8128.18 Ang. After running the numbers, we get 18.28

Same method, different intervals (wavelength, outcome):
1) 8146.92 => 16.61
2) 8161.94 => 16.15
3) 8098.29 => 14.19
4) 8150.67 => 16.22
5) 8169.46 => 15.68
